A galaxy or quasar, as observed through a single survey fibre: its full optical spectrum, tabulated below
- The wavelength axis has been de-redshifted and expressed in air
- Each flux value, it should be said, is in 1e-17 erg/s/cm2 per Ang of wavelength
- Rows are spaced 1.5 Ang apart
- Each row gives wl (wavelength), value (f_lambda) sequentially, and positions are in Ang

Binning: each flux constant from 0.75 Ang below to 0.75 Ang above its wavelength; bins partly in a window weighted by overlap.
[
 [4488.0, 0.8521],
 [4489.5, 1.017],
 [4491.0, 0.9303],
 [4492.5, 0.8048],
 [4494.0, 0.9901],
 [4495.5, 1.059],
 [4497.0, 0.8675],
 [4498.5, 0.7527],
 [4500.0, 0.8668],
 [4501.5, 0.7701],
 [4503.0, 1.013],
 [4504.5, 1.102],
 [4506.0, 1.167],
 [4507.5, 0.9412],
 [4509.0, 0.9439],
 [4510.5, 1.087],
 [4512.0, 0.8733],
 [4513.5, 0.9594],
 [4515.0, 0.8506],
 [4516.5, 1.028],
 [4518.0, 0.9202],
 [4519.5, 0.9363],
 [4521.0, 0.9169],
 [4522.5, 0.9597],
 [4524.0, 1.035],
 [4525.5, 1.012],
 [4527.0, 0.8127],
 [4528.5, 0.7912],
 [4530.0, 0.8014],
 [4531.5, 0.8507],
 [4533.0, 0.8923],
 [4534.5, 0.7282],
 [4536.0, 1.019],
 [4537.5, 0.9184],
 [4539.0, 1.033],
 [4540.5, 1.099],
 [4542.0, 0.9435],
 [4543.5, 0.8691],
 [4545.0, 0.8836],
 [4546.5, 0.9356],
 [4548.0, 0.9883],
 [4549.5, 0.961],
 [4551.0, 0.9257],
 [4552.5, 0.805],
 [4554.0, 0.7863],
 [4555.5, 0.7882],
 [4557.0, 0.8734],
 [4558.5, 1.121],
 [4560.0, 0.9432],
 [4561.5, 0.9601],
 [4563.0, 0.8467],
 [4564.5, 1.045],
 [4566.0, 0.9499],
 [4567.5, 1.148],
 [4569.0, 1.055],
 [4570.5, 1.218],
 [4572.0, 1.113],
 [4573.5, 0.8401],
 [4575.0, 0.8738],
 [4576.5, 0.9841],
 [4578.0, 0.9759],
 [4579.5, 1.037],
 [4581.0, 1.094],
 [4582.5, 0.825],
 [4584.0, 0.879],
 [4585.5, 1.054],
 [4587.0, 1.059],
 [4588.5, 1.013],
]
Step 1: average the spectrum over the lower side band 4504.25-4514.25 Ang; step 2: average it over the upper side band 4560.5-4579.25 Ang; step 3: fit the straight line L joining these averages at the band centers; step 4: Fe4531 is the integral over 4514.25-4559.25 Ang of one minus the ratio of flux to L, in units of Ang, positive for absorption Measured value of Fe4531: 3.9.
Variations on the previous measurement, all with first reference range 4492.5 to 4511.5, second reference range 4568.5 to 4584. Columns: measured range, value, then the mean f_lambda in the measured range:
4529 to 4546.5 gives 1.13 Ang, 0.912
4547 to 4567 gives 1.20 Ang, 0.926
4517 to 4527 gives 0.13 Ang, 0.954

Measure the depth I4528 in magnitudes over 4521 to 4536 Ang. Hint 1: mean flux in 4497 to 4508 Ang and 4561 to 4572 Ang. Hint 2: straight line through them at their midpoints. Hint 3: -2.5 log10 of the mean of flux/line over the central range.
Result 0.11 mag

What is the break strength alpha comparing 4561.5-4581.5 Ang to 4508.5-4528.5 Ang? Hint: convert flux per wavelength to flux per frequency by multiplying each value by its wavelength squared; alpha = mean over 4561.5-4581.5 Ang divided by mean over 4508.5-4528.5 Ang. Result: 1.10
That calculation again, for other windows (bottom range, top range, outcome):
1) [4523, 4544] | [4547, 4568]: 1.03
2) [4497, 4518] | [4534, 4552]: 1.01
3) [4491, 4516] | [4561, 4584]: 1.09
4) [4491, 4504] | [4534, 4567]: 1.06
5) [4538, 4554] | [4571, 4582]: 1.07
